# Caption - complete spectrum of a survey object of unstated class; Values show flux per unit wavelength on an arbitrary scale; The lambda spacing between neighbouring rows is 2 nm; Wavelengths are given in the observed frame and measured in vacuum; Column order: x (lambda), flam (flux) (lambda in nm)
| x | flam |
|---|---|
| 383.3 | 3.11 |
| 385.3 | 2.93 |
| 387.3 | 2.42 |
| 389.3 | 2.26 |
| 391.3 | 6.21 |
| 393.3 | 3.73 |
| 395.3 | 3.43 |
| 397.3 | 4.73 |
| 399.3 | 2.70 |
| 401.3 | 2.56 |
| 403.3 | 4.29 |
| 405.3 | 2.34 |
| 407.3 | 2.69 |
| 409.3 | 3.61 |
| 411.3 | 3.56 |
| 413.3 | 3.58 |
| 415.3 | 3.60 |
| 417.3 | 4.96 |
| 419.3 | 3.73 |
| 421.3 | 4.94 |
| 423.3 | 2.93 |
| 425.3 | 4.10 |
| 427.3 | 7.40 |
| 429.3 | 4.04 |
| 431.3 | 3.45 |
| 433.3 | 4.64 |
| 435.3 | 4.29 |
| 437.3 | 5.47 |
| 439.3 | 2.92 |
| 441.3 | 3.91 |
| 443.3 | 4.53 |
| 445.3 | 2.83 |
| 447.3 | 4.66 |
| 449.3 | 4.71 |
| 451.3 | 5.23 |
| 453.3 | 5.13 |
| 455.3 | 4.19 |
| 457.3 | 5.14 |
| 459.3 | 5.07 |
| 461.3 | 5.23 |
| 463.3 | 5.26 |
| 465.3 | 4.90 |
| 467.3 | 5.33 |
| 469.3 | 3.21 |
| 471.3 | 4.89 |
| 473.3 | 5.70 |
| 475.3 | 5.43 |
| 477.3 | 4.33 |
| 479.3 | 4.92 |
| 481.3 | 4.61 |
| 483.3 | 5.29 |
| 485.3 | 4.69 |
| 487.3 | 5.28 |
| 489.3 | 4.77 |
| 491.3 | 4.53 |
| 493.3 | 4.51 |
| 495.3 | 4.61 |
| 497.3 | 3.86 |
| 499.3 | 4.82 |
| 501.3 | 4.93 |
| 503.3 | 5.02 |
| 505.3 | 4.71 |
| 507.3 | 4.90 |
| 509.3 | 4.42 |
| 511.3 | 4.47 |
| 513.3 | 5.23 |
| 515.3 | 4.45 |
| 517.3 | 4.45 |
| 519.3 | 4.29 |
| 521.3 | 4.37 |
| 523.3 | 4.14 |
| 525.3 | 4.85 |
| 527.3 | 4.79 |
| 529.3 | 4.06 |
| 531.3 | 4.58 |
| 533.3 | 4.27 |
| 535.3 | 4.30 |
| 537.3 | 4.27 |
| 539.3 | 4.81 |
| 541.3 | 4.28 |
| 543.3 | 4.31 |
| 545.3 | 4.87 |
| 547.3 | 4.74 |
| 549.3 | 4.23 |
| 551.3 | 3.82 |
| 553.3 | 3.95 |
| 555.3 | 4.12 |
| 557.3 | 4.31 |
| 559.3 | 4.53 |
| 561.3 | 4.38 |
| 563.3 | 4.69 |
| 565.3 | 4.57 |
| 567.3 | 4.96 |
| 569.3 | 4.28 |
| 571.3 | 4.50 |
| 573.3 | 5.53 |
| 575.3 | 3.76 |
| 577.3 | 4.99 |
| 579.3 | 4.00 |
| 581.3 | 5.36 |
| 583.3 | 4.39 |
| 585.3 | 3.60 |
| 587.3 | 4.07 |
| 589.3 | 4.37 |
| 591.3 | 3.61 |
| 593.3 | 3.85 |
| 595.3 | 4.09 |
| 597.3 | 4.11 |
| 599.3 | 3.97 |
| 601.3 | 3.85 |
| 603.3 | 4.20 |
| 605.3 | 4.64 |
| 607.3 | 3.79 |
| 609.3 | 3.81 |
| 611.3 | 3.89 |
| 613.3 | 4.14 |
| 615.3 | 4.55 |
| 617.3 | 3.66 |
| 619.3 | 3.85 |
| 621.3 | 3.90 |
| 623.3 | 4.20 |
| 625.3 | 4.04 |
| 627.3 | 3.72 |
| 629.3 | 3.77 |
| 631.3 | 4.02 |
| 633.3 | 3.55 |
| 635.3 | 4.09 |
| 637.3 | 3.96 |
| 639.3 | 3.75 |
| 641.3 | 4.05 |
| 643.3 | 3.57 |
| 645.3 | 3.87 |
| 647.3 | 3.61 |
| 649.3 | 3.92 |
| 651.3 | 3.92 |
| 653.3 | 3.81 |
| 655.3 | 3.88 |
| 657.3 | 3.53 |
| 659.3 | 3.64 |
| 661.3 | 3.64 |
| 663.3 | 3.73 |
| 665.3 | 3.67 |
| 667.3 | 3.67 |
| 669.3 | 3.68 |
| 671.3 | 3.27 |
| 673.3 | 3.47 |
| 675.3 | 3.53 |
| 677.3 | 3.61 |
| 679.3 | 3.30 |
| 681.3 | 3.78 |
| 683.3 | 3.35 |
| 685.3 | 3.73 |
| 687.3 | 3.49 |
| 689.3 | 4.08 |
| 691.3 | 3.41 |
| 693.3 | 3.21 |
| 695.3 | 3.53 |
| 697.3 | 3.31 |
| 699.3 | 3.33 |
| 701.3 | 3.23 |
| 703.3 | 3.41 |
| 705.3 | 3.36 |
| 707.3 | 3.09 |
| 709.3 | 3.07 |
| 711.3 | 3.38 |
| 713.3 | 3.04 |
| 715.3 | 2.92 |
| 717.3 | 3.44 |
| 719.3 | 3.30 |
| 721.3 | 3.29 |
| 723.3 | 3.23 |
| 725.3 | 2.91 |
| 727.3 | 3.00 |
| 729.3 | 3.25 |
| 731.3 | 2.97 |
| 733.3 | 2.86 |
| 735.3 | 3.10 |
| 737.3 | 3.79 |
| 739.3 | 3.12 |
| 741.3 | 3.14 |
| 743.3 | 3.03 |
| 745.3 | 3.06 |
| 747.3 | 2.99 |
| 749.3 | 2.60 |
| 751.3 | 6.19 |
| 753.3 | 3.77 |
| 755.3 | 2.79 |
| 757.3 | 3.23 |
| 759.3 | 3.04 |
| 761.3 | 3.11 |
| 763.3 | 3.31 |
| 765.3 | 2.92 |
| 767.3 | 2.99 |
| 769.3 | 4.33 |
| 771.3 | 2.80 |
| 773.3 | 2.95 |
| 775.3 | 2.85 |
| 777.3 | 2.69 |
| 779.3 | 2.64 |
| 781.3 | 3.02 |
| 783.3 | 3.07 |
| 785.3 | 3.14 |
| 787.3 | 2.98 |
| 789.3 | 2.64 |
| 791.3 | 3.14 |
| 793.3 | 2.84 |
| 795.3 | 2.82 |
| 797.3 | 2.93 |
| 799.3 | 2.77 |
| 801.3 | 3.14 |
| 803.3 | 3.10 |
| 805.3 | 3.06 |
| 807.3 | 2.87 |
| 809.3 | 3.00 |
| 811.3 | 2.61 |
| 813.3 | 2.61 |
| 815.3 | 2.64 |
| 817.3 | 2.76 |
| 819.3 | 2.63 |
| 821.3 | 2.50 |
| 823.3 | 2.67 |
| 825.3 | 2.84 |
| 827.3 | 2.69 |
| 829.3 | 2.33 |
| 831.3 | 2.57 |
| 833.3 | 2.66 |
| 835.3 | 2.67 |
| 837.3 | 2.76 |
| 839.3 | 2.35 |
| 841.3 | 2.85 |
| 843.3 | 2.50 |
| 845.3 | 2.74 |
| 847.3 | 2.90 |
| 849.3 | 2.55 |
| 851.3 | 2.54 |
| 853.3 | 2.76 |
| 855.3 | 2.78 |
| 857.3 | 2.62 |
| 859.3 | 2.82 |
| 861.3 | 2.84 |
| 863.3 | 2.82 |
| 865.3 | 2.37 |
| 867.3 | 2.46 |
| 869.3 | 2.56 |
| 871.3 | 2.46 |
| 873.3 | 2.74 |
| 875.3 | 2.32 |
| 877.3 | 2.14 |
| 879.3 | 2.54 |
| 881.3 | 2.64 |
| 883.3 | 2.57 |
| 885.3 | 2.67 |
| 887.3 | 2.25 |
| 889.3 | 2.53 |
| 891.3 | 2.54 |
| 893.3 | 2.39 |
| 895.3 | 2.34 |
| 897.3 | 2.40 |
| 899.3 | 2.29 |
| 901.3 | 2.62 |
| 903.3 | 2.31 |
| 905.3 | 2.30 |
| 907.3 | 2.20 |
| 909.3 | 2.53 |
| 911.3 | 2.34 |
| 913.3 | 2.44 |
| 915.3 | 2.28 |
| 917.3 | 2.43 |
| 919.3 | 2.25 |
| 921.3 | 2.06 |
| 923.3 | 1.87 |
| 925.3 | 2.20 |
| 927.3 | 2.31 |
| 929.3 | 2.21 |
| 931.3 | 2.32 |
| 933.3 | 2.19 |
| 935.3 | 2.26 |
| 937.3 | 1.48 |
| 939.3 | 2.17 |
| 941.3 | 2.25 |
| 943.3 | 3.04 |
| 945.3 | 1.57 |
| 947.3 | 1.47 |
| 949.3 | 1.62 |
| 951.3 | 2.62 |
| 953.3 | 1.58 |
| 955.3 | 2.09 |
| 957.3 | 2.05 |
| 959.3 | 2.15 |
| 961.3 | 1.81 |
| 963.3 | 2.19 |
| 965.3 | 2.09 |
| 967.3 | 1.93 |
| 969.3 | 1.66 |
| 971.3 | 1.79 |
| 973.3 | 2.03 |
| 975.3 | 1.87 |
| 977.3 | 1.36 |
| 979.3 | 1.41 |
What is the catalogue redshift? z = 0.144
